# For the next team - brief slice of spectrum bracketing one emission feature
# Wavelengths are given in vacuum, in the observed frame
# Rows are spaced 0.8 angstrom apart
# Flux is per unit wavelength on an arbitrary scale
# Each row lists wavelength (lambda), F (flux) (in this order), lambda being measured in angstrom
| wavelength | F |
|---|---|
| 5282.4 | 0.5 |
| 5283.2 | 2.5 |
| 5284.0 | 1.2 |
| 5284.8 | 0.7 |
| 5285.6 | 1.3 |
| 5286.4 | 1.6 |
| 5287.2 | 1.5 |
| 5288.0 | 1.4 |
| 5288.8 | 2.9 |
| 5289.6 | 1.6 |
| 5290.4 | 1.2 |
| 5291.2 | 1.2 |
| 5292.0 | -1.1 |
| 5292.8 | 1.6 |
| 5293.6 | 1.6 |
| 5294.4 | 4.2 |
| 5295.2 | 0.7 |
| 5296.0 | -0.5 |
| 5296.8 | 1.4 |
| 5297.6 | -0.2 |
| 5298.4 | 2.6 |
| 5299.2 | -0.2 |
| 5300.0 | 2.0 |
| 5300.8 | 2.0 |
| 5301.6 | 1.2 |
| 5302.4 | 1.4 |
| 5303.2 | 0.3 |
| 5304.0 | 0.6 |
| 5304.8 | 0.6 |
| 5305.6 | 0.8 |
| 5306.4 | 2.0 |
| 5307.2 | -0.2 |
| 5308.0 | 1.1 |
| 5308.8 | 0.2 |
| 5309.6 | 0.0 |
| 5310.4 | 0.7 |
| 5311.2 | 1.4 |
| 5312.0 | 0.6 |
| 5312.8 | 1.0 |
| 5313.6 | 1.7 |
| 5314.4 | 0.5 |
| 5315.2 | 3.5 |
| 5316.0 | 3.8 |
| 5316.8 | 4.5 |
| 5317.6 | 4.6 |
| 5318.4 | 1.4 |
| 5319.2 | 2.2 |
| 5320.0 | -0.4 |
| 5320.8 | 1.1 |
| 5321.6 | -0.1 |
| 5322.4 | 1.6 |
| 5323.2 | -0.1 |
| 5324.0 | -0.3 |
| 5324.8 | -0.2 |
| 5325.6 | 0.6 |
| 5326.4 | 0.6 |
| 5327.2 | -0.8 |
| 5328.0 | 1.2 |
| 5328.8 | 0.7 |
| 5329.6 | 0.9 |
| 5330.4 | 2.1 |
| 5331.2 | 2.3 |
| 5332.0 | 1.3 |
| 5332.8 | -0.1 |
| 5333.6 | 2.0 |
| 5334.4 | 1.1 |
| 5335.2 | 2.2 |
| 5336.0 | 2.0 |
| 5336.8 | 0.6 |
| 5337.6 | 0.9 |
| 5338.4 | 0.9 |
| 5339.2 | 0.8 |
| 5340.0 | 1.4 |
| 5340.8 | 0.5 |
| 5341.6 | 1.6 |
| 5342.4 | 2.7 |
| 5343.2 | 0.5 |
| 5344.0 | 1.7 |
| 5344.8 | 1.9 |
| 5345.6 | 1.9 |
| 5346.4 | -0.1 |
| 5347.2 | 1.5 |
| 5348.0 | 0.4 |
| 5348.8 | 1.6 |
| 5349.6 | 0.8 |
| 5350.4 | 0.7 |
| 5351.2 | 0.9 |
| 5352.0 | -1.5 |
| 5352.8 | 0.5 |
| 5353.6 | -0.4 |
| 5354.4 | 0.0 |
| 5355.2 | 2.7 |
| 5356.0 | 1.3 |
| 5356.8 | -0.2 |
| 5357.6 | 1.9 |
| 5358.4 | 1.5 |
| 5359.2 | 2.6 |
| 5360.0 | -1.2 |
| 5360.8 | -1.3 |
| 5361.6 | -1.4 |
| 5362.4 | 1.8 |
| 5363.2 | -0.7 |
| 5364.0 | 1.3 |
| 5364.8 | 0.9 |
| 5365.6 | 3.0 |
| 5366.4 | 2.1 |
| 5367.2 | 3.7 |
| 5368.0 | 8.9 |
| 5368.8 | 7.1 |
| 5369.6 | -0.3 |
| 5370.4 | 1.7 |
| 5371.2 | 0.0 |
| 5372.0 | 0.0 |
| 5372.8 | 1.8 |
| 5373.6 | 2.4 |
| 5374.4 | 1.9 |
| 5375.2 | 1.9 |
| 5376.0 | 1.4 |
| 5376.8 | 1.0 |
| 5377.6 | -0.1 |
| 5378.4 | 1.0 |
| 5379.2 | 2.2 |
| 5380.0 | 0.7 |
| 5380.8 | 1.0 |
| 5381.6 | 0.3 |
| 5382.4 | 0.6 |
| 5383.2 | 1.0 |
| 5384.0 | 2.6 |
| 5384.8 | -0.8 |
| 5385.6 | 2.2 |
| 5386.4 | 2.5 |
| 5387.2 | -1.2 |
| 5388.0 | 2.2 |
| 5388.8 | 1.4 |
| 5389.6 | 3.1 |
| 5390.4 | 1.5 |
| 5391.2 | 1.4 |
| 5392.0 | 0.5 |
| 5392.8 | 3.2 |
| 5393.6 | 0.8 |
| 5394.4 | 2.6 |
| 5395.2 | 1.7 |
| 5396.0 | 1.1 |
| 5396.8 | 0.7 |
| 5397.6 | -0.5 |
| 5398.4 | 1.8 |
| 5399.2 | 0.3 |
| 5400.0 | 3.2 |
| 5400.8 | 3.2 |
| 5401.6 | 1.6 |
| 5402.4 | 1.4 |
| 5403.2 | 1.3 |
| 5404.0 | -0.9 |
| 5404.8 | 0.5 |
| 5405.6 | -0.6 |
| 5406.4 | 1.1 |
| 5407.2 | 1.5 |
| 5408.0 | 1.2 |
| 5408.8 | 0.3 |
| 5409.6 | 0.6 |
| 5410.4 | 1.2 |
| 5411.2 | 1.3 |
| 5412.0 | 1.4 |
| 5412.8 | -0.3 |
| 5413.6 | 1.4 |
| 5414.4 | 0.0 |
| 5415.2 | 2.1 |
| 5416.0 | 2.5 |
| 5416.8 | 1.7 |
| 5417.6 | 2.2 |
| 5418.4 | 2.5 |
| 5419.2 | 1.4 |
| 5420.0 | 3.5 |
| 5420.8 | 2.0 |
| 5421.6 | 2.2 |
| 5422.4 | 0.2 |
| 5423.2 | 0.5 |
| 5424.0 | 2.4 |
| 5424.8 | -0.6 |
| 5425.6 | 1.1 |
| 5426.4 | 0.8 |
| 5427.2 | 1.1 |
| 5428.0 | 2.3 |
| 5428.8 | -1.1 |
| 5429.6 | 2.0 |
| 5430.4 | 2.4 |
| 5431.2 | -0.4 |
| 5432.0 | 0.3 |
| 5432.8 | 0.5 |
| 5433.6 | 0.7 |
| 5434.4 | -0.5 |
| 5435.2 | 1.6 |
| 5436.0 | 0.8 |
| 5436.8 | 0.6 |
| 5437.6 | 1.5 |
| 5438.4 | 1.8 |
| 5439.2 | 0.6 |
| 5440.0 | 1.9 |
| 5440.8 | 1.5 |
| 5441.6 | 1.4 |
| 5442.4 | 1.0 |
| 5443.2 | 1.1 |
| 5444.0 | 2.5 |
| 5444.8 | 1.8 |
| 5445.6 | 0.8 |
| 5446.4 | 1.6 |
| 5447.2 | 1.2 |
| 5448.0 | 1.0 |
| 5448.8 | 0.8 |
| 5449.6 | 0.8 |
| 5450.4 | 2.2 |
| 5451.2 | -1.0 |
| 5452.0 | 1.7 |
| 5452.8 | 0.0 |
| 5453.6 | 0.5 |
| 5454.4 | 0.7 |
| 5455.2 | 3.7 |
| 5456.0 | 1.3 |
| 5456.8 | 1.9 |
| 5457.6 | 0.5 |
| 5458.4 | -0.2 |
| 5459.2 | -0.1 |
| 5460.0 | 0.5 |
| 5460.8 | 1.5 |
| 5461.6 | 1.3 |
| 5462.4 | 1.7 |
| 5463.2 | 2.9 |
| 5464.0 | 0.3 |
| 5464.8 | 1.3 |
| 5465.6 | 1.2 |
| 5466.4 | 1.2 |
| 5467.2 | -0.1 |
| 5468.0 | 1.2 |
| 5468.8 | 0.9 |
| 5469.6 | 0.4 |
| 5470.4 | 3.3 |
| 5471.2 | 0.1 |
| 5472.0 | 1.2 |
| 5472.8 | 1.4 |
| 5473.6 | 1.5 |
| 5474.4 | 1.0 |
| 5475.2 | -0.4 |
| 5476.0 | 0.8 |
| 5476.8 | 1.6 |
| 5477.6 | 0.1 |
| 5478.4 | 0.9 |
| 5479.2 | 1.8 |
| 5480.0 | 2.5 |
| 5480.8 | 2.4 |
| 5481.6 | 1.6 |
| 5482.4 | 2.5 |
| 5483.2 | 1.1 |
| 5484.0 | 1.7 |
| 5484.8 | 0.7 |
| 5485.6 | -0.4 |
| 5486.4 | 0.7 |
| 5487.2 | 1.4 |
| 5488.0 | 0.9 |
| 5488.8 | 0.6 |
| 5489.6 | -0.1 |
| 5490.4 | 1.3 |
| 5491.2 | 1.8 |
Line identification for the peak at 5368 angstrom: [O III]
